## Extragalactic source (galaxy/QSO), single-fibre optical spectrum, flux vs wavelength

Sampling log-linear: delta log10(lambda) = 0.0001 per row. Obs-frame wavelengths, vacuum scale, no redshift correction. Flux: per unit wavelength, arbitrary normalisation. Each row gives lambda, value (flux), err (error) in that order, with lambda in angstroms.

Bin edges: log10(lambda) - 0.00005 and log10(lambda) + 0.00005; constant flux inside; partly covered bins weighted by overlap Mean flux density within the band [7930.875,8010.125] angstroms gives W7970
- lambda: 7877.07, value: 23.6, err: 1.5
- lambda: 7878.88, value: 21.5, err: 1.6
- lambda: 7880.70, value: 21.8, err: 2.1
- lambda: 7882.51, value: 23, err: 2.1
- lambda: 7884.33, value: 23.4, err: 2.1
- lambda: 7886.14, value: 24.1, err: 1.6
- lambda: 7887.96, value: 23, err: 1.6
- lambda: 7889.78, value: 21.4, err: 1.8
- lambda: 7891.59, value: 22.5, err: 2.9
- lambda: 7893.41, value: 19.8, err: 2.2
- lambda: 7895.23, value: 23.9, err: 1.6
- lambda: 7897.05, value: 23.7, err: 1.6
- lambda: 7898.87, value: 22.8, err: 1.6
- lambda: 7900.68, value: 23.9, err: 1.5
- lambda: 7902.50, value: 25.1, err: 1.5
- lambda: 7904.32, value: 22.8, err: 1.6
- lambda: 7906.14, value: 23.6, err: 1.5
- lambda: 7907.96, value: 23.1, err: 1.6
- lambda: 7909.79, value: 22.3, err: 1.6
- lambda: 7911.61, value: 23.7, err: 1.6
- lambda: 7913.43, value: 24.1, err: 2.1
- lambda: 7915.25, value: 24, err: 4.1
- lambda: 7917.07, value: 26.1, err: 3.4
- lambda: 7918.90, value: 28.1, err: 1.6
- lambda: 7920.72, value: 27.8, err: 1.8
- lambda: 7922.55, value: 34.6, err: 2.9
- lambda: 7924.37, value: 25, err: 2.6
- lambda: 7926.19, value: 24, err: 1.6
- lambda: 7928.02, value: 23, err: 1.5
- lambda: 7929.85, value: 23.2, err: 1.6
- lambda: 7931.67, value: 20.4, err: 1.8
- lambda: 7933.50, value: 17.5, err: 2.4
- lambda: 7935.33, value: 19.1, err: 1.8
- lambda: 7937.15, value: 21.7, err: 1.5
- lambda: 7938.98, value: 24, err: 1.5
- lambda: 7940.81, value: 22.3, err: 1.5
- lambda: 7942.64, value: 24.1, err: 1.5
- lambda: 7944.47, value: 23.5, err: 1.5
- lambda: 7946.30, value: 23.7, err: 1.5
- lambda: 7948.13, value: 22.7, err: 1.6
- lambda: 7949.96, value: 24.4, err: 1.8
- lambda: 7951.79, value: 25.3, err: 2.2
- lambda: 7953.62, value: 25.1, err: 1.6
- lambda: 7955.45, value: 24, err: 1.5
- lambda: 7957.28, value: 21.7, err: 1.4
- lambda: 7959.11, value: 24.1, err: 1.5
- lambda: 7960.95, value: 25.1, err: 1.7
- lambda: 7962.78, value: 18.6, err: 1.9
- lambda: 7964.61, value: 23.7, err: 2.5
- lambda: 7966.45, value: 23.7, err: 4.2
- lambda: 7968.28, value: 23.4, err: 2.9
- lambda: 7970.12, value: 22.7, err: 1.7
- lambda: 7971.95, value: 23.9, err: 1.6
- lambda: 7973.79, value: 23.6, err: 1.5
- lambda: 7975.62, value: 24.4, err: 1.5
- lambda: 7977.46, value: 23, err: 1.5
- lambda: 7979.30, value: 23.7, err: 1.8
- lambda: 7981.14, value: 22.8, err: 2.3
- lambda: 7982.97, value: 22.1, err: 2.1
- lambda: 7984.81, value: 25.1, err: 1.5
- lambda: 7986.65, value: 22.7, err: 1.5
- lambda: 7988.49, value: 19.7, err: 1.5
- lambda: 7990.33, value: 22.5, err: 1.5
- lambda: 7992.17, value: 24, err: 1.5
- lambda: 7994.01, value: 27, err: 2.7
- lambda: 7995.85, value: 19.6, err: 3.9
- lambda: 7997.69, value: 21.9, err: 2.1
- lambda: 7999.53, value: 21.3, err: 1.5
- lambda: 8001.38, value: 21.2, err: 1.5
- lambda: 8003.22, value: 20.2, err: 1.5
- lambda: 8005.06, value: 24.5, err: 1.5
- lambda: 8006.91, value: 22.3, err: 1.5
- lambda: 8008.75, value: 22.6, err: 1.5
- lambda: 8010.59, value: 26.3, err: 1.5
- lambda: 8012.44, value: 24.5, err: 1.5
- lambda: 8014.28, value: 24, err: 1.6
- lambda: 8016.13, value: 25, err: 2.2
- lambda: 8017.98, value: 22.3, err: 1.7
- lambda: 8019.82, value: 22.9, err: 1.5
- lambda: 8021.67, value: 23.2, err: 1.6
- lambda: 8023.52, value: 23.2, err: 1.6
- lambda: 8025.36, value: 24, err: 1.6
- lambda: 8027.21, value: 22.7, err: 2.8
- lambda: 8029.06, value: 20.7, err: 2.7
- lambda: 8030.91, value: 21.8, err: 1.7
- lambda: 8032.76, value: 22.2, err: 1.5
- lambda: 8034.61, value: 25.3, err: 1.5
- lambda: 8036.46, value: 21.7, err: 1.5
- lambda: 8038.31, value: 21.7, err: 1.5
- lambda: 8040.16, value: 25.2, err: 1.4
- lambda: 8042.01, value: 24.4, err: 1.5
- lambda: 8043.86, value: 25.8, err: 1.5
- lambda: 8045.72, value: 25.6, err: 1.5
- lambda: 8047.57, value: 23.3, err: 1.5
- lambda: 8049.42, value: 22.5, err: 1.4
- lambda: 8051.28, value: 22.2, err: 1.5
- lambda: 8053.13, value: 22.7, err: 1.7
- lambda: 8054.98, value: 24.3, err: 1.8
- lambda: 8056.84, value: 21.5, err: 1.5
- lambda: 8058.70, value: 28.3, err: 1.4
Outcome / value 22.8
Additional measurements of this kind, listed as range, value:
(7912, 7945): 24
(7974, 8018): 23.1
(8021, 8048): 23.4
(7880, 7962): 23.6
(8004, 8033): 23.3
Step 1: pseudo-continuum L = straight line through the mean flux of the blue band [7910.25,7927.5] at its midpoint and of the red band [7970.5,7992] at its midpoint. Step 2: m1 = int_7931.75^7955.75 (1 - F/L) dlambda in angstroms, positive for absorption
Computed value 2.08 angstroms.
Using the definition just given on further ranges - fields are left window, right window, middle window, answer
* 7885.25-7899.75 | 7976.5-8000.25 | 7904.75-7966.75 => -2.9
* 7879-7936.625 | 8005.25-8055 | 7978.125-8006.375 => 1.1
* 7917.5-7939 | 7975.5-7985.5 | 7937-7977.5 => 0.4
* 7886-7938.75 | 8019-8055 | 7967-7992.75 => 0.3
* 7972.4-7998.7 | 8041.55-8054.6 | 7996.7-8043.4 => 0.8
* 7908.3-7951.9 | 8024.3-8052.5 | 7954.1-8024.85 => 1.4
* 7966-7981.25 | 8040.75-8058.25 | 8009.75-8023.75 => -0.2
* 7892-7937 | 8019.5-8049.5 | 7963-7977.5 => 0.1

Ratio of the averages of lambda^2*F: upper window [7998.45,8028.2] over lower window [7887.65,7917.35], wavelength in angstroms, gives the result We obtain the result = 1.0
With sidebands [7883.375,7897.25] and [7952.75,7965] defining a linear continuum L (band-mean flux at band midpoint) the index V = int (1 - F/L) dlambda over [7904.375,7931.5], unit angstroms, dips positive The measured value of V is -2.5 angstroms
